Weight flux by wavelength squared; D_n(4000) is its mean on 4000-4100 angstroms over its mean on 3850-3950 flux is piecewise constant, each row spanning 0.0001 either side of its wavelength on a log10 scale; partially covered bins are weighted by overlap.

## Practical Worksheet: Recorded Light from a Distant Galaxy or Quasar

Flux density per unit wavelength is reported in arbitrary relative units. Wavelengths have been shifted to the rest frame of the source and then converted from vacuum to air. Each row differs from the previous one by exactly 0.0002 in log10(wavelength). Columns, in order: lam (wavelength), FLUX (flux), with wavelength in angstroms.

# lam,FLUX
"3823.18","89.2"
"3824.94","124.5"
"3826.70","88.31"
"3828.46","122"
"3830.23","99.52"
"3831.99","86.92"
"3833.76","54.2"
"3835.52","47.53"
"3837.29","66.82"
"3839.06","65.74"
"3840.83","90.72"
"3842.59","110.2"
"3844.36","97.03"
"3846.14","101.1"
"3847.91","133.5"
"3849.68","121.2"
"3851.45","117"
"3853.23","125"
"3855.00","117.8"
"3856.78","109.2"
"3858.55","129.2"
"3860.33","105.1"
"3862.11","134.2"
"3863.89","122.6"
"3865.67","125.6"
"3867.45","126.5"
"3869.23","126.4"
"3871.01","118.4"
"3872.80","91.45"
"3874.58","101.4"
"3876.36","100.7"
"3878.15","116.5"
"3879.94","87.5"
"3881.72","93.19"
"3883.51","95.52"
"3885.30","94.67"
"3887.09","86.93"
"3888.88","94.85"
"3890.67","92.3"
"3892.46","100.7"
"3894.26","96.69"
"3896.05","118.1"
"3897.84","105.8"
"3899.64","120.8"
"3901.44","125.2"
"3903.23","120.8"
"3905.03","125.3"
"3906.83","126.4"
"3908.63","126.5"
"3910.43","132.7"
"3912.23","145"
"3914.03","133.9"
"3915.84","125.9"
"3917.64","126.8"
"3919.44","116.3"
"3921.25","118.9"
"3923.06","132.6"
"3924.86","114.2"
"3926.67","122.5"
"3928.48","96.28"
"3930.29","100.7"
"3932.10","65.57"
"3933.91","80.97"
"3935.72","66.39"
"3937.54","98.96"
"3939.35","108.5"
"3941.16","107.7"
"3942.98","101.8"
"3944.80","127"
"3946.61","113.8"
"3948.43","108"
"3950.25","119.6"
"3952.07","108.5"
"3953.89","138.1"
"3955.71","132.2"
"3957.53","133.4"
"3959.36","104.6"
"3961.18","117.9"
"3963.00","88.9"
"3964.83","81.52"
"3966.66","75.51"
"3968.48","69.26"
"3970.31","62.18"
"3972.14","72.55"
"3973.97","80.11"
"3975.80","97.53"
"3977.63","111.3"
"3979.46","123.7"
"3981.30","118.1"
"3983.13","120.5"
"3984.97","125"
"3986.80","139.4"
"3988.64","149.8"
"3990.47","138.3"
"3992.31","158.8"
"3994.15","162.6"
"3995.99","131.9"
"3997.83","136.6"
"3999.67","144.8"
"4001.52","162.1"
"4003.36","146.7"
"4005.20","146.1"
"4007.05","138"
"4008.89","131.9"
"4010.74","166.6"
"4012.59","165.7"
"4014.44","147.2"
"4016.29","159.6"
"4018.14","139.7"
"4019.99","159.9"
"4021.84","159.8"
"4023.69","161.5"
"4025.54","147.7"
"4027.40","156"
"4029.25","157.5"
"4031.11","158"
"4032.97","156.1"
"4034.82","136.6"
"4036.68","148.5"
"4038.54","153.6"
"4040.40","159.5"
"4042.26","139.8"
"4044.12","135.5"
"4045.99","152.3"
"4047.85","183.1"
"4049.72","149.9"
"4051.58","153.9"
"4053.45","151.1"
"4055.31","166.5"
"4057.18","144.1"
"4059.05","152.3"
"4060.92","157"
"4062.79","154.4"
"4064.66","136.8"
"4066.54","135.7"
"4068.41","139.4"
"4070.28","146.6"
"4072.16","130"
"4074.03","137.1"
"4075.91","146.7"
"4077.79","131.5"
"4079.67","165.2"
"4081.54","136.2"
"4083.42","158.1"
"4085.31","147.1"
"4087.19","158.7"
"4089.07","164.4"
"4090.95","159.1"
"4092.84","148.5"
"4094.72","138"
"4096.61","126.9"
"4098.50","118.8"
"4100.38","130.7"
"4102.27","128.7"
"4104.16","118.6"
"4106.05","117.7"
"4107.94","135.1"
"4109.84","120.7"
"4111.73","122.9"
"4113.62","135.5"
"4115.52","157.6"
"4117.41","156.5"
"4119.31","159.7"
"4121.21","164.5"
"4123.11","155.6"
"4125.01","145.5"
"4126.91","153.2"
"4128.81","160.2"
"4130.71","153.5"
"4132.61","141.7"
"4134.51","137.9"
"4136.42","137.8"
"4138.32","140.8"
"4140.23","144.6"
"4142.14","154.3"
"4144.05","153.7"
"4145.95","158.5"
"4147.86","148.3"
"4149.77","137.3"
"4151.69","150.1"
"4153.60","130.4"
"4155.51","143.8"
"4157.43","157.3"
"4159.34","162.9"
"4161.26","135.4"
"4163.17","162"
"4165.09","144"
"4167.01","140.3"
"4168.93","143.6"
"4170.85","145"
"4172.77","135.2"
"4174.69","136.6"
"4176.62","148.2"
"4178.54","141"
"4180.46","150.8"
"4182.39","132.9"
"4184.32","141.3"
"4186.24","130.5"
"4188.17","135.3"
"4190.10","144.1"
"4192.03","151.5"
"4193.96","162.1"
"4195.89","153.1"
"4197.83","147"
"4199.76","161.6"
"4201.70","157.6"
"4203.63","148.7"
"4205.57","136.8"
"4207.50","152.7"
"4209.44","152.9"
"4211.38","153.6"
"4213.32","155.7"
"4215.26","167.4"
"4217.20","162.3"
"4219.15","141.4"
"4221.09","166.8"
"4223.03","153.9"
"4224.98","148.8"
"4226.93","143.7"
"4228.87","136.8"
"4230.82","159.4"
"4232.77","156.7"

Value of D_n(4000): 1.45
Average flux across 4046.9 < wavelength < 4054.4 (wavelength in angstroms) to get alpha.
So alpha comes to 160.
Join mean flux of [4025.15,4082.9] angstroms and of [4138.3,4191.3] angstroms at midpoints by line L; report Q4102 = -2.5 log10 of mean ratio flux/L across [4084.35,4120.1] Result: 0.06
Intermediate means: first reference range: 149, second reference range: 145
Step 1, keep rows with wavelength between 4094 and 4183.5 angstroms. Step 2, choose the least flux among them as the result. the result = 117.7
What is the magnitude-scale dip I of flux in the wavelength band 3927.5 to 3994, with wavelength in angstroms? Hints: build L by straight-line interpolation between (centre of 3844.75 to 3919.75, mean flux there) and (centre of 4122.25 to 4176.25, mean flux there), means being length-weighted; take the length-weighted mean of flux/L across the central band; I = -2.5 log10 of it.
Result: 0.16 mag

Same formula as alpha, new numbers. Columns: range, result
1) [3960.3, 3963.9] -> 103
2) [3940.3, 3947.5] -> 113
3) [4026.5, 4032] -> 157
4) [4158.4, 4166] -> 151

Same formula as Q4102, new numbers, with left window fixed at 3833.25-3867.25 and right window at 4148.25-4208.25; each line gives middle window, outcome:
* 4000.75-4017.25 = -0.21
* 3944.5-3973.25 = 0.15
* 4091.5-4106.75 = 0.05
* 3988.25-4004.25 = -0.20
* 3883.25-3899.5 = 0.11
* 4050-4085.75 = -0.12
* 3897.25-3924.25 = -0.12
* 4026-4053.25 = -0.19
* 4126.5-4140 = -0.05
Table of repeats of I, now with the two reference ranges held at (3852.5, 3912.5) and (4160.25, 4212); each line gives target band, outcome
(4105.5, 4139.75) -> -0.04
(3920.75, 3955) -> 0.11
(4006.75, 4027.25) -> -0.20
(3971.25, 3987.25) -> 0.13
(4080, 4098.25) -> -0.10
